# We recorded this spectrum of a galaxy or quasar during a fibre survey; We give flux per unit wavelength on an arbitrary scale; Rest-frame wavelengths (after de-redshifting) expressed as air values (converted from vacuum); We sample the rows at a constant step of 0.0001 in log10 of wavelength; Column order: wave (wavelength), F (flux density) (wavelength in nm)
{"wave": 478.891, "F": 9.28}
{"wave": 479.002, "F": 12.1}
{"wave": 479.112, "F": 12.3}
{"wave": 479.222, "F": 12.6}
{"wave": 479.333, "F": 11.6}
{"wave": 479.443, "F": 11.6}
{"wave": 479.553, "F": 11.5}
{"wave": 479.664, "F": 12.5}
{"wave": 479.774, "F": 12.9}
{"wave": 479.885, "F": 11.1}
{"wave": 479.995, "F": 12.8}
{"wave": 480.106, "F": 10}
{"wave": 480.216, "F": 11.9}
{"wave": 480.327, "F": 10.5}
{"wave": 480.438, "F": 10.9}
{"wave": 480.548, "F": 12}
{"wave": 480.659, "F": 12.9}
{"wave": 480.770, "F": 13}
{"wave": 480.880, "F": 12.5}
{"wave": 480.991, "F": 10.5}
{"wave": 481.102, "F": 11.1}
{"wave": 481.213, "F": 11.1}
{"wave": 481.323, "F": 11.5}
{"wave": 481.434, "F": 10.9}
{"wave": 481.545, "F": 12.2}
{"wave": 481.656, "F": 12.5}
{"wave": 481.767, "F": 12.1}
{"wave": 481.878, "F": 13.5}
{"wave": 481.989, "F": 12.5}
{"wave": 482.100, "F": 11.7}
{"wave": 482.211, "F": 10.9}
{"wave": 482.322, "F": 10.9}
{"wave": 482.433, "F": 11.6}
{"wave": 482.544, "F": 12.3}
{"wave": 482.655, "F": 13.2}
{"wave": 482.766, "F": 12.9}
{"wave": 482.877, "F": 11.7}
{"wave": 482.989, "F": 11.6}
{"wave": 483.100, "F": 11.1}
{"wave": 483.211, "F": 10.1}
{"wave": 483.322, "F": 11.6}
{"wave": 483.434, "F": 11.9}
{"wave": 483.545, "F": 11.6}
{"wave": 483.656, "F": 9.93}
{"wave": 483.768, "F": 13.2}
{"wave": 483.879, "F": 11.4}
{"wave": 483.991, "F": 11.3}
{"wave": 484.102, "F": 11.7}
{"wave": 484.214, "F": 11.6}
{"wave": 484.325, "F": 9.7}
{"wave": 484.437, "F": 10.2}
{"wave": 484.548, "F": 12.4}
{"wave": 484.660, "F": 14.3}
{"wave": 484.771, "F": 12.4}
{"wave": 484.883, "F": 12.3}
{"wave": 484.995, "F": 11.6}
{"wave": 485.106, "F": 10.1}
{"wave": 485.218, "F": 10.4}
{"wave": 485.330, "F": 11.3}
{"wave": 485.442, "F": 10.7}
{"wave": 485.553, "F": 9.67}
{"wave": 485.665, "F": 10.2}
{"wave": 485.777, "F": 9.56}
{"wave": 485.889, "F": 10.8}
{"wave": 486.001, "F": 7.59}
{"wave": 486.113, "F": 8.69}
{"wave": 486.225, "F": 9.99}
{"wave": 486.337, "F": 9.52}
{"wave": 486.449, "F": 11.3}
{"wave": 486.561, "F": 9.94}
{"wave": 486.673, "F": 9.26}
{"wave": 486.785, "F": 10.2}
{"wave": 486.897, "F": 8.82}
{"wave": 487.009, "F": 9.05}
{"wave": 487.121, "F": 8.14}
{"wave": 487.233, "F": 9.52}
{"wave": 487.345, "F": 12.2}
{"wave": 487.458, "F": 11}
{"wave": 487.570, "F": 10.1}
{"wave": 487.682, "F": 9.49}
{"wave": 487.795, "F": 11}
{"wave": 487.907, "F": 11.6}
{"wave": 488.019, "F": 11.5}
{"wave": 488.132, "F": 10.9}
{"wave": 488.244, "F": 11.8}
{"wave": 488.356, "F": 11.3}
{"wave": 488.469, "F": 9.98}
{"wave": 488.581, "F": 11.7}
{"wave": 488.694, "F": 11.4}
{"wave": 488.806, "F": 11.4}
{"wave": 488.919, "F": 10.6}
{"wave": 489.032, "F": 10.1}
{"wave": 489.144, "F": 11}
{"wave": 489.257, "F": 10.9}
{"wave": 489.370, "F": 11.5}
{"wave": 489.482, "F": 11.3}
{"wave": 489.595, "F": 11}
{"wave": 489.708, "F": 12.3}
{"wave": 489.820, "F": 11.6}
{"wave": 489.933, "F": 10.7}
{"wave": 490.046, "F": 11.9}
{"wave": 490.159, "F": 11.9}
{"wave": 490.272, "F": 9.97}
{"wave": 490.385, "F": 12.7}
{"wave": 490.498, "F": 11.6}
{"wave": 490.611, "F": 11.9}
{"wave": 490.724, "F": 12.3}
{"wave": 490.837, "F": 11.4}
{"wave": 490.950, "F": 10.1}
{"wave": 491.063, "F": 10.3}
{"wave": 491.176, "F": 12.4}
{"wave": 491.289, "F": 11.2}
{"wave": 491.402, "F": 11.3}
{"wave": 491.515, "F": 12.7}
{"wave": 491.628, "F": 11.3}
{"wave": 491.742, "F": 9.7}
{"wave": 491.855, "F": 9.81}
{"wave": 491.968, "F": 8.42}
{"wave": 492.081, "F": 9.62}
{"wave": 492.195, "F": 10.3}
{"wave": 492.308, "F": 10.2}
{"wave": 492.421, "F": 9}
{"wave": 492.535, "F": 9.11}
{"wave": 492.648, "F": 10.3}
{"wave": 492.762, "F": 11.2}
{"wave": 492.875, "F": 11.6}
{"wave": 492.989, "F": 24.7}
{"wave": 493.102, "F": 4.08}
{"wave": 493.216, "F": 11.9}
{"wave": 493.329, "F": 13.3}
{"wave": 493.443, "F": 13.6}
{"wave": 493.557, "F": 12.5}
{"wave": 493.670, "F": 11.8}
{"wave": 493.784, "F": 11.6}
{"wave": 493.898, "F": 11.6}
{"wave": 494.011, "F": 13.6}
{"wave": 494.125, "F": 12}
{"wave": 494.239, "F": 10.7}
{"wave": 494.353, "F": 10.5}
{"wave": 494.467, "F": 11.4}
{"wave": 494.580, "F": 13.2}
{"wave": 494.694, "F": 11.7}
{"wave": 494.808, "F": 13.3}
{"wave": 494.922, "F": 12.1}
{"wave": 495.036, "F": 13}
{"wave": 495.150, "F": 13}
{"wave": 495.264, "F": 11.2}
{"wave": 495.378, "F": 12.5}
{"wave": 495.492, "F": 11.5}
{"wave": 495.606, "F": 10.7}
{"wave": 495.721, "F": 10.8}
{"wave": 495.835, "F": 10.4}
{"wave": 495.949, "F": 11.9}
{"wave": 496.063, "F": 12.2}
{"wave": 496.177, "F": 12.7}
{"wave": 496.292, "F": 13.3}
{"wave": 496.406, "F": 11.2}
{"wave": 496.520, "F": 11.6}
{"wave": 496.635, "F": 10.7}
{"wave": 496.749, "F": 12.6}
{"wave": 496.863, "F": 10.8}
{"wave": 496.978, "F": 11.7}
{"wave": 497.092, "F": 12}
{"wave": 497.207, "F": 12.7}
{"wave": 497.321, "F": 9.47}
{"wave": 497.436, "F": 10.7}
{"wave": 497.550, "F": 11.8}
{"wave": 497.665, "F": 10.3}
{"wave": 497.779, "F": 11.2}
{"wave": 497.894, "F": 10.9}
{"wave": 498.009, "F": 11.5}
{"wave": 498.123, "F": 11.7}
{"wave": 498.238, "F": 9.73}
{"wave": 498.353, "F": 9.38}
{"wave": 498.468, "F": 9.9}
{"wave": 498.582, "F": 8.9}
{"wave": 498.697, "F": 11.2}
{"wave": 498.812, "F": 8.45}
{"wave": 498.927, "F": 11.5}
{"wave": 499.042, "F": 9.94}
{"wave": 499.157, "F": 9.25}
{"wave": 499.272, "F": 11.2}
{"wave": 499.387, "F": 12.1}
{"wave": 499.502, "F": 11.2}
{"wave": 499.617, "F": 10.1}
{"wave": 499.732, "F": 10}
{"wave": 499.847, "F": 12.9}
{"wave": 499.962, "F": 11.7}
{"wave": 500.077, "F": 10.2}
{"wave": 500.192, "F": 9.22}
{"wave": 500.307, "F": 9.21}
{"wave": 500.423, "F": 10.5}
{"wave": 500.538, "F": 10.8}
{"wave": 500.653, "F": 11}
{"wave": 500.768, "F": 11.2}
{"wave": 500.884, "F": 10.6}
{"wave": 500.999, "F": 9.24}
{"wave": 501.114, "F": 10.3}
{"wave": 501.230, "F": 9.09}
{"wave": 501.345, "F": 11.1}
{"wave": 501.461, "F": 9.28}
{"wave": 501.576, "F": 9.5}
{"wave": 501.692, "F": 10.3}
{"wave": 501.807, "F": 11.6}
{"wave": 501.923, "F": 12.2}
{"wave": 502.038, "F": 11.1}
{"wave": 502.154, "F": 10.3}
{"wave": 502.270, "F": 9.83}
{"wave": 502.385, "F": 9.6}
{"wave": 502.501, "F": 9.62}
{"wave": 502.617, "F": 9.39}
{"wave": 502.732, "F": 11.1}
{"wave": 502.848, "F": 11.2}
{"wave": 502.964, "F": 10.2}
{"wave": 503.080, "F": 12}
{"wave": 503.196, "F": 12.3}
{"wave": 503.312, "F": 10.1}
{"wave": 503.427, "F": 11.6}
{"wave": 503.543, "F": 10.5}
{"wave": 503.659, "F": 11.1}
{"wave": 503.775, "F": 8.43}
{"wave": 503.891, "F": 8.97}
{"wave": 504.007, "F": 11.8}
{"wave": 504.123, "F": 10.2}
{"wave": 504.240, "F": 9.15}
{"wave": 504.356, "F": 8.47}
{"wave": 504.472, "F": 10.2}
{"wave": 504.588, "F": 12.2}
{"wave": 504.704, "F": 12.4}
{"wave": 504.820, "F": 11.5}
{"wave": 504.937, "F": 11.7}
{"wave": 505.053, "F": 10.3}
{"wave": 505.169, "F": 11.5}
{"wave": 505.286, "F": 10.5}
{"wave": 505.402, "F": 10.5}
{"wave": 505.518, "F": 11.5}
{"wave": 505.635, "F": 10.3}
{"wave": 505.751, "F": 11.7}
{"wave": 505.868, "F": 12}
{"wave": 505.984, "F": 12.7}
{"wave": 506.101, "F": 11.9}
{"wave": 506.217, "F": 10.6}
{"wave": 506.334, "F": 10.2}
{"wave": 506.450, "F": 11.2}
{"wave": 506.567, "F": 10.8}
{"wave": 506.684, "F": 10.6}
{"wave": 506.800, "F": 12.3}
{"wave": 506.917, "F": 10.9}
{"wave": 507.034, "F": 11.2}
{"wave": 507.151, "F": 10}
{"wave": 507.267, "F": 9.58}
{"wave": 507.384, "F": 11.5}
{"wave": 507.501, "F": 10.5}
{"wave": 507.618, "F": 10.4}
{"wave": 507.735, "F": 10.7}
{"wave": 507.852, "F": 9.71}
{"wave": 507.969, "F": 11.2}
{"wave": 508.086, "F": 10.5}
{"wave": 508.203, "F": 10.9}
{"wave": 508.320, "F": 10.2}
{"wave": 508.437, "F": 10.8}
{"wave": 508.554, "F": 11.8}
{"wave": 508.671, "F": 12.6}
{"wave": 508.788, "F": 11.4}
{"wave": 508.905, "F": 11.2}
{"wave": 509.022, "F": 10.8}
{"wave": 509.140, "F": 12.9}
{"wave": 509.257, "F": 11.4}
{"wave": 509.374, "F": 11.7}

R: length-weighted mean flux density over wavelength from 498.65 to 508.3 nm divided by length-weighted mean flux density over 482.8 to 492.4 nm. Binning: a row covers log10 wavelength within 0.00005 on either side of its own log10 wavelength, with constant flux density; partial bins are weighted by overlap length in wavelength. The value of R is 0.98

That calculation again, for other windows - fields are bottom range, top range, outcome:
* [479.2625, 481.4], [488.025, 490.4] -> 0.96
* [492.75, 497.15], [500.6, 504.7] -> 0.87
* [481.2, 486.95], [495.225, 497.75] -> 1.03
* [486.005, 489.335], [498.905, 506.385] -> 1.03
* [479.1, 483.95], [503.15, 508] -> 0.92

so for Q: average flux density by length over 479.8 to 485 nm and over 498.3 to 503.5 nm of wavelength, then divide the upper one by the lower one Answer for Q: 0.89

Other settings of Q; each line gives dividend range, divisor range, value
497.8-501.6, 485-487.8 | 1.05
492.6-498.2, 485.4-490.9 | 1.11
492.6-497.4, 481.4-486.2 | 1.06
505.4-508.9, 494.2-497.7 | 0.94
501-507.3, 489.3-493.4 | 0.95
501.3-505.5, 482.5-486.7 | 0.96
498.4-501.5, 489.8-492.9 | 0.96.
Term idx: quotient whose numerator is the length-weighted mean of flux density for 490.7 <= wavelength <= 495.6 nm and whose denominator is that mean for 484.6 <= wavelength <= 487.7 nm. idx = 1.12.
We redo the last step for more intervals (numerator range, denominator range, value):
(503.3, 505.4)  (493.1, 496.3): 0.89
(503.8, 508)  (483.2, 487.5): 1.02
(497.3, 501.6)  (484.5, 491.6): 0.96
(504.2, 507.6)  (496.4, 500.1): 1.01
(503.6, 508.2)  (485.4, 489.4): 1.04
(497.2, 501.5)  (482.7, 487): 0.97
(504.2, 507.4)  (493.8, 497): 0.93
